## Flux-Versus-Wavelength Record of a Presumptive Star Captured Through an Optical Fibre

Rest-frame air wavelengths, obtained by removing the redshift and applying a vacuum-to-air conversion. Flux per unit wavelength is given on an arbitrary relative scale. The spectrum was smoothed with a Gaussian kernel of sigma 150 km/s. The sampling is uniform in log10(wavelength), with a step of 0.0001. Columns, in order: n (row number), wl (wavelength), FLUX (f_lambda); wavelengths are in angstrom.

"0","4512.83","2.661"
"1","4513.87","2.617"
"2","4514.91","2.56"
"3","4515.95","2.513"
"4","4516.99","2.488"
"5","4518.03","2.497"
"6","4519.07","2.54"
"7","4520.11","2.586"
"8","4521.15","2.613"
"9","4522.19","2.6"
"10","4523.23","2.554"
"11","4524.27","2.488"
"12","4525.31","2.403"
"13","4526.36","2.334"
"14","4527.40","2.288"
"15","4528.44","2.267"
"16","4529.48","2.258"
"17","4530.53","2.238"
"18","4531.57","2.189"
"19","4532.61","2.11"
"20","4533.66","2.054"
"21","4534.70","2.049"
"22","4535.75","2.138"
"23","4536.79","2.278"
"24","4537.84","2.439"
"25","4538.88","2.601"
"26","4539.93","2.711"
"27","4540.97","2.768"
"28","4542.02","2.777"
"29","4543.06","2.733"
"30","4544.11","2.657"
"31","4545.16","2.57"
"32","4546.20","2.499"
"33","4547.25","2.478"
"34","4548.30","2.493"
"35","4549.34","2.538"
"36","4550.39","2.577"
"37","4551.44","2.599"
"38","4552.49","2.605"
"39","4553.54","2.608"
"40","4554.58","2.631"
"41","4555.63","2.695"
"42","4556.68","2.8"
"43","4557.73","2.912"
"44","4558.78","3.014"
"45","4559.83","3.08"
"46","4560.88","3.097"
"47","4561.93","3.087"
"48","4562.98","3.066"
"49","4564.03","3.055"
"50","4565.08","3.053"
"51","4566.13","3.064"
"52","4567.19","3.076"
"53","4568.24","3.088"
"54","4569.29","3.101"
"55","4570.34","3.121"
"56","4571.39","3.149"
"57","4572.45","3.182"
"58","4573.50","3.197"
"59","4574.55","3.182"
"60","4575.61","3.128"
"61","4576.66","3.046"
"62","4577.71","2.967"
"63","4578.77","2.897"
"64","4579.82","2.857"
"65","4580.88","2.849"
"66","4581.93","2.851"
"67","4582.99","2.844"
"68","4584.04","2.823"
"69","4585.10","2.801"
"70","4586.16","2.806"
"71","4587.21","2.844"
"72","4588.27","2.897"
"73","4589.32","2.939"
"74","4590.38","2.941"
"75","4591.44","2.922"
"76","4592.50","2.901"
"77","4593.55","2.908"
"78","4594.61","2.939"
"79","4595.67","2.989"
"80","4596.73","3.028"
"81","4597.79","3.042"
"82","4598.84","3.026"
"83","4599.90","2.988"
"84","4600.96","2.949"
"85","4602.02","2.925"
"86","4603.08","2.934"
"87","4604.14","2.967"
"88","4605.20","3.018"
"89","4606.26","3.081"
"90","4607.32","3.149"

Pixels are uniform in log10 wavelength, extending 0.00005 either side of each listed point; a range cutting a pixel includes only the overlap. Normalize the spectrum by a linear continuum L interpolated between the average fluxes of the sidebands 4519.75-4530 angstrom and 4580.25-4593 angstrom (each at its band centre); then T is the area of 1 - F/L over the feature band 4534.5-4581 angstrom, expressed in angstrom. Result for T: -2.5 angstrom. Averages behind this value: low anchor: 2.44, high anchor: 2.87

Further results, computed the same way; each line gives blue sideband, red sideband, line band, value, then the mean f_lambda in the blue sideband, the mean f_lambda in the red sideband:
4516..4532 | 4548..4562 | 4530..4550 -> 1.26 angstrom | 2.43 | 2.76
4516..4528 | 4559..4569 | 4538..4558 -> 1.48 angstrom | 2.49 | 3.07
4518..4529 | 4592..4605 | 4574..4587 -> -0.32 angstrom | 2.47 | 2.97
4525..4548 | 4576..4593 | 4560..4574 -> -2.02 angstrom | 2.4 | 2.89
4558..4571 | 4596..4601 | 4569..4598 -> 0.69 angstrom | 3.07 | 3.01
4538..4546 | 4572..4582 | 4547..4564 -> 0.18 angstrom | 2.67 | 3.02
